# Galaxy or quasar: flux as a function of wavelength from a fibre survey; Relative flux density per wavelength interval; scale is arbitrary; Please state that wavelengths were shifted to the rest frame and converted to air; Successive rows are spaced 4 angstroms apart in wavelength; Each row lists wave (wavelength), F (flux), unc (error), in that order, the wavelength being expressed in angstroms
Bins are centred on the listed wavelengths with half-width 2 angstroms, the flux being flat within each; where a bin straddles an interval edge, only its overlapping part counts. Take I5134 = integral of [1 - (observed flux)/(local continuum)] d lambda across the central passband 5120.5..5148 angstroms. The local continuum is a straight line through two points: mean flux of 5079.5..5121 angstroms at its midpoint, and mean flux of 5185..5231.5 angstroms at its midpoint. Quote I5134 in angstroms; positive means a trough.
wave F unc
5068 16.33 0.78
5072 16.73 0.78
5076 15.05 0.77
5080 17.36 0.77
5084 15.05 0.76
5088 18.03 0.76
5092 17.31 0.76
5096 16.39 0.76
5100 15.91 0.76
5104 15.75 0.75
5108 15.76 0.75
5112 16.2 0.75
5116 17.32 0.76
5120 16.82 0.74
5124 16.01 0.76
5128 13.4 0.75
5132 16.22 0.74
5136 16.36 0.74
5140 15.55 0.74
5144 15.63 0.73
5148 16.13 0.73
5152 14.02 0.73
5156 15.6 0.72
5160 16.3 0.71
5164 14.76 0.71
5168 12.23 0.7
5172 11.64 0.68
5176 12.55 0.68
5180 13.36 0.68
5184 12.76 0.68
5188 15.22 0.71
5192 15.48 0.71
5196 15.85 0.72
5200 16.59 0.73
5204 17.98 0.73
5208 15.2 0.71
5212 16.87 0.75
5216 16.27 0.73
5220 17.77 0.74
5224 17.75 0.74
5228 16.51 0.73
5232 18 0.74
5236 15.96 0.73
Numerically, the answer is 1.41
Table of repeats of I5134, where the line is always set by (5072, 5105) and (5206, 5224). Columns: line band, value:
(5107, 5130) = 0.7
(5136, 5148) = 0.5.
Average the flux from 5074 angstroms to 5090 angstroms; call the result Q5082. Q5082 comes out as 16.4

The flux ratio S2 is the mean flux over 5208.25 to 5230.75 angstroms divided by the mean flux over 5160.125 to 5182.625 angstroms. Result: 1.3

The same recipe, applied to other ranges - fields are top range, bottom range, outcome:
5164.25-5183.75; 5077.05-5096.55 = 0.76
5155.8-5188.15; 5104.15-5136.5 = 0.85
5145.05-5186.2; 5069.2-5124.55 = 0.85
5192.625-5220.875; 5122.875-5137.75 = 1.07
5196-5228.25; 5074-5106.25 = 1.03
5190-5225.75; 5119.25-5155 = 1.07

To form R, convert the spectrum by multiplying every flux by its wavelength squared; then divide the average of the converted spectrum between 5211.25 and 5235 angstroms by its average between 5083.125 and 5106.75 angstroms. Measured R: 1.10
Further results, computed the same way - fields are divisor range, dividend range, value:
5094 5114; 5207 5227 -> 1.10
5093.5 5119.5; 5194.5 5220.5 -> 1.06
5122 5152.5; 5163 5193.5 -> 0.88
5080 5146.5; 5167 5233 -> 0.99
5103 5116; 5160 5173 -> 0.86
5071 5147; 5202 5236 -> 1.10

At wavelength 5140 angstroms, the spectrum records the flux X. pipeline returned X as 15.55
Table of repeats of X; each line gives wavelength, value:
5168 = 12.23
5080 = 17.36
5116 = 17.32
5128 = 13.4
